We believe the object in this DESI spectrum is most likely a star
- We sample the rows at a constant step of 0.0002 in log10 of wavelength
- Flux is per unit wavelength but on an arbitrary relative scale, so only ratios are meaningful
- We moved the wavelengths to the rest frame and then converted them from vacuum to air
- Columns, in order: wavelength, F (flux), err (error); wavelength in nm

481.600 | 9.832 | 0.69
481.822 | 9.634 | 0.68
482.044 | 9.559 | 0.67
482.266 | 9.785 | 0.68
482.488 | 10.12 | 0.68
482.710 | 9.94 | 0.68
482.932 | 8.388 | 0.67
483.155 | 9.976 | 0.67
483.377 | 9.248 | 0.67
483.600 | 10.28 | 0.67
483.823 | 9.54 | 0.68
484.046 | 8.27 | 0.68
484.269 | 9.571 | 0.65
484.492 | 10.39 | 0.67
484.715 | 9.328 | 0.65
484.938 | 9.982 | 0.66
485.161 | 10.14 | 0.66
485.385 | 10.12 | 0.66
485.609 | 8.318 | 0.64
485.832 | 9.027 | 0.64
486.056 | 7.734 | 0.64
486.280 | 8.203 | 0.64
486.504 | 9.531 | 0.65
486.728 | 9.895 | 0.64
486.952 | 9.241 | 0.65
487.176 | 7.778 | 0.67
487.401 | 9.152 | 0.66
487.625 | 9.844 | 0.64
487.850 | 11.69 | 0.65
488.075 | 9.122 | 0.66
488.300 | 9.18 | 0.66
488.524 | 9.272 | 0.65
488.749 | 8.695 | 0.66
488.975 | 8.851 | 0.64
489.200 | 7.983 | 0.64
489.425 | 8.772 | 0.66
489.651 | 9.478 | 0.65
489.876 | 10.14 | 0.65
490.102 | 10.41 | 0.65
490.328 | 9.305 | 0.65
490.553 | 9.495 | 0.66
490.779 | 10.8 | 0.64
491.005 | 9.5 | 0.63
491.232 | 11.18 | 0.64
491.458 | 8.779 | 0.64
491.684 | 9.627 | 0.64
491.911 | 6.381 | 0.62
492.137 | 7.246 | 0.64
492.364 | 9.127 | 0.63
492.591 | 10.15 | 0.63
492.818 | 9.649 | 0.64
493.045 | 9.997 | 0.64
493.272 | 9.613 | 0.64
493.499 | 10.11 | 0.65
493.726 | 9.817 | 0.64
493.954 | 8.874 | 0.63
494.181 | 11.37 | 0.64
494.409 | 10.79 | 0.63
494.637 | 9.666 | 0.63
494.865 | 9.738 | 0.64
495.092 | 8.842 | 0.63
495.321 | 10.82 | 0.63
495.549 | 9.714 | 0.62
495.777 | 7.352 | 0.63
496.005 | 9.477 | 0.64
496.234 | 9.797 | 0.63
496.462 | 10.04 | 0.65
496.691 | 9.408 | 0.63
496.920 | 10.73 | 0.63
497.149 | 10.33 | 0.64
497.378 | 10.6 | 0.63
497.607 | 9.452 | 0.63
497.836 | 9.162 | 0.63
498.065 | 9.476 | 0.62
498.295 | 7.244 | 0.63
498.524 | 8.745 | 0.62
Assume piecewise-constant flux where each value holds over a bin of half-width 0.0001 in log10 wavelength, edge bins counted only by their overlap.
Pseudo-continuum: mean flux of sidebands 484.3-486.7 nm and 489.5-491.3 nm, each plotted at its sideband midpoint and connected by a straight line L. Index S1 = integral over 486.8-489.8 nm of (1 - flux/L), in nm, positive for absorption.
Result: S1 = 0.16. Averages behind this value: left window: 9.31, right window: 9.98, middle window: 9.18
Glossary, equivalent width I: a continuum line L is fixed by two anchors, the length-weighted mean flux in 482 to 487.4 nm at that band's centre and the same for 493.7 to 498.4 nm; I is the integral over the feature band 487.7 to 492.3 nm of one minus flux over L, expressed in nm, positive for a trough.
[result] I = 0.091 nm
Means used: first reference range 9.34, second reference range 9.65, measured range 9.3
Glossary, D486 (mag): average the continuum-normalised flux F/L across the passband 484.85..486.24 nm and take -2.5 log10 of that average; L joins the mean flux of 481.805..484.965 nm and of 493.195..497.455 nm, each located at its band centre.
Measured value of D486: 0.06 mag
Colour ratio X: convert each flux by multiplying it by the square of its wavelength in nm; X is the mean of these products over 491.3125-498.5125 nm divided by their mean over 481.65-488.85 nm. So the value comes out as 1.0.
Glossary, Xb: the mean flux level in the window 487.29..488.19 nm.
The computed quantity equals 9.95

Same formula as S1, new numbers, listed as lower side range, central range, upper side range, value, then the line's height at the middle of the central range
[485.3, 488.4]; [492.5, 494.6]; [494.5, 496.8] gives -0.13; 9.43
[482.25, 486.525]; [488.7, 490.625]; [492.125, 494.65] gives 0.08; 9.63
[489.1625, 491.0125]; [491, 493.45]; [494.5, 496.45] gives 0.09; 9.56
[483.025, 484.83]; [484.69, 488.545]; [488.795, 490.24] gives 0.04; 9.41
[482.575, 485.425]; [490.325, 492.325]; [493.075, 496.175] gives 0.11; 9.69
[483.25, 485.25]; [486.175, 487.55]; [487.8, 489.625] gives 0.05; 9.34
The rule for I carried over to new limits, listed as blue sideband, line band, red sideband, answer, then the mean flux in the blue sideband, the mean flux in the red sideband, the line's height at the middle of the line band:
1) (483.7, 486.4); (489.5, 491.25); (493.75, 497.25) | -0.08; 9.22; 9.79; 9.51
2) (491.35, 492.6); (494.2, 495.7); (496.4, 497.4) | -0.08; 8.42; 10.2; 9.49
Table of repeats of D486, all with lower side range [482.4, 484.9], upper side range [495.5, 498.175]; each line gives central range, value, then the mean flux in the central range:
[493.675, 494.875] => -0.05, 10.1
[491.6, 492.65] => 0.15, 8.39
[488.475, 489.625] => 0.10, 8.73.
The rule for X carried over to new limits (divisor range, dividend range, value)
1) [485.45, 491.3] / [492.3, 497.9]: 1.08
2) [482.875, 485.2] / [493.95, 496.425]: 1.06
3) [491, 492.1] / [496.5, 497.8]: 1.15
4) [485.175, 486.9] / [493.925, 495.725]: 1.14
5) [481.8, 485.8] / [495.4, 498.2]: 1.06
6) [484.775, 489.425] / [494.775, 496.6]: 1.07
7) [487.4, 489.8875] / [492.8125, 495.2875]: 1.09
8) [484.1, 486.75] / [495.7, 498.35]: 1.07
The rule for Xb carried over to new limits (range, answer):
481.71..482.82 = 9.81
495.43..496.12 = 8.87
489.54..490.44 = 9.83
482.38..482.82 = 10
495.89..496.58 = 9.77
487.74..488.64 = 9.81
